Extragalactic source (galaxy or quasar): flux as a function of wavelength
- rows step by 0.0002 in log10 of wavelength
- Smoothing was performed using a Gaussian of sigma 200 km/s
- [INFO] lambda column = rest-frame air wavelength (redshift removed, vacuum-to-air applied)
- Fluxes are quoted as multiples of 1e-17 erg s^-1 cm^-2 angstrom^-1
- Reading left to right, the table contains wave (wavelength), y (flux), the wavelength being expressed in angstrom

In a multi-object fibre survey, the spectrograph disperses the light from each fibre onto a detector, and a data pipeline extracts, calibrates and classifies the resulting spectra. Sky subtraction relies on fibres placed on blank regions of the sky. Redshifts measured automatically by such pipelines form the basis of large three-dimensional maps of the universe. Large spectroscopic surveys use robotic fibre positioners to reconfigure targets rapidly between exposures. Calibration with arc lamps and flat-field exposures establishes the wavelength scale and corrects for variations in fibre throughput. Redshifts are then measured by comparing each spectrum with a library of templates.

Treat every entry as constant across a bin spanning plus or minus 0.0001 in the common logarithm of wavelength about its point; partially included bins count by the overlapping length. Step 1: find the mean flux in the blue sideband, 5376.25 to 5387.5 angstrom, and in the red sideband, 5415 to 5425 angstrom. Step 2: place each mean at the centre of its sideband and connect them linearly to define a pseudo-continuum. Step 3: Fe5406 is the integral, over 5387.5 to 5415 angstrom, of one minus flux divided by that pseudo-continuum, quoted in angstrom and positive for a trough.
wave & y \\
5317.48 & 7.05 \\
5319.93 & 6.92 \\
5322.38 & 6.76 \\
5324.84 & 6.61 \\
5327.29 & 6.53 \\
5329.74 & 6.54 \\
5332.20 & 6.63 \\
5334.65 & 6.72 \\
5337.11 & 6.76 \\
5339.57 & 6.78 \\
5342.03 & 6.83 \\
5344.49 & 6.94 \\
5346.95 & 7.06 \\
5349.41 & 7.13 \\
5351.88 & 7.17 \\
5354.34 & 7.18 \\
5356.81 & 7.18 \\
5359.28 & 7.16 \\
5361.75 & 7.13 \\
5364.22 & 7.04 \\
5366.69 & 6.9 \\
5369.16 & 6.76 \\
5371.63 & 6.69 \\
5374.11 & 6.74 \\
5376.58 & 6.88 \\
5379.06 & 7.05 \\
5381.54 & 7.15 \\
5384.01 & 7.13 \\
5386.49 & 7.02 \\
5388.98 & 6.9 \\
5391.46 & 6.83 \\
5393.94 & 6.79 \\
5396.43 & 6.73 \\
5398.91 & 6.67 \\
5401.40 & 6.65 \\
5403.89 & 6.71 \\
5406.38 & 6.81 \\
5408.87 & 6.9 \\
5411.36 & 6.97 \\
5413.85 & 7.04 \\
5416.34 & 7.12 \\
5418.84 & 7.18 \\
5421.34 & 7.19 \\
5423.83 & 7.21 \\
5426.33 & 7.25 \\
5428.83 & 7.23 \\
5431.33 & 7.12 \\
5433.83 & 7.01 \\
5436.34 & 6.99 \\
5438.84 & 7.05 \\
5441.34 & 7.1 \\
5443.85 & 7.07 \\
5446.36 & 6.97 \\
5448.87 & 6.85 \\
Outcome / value 1.16 angstrom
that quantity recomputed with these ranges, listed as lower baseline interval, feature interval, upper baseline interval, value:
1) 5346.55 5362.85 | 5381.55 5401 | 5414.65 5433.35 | 0.78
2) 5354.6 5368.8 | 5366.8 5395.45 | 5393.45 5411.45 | 0.08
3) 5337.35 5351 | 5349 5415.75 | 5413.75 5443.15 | 0.82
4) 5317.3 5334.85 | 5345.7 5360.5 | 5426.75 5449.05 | -0.78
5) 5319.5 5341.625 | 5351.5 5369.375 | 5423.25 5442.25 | -0.69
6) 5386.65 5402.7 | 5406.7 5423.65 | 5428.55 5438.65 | -0.32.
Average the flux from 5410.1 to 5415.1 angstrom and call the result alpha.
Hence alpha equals 7.02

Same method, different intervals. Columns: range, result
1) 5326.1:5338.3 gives 6.64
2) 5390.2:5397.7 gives 6.79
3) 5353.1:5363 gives 7.16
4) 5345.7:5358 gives 7.14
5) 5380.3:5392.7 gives 7.01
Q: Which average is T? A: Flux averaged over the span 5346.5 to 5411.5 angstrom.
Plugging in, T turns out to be 6.94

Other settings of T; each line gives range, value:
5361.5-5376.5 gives 6.86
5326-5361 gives 6.9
